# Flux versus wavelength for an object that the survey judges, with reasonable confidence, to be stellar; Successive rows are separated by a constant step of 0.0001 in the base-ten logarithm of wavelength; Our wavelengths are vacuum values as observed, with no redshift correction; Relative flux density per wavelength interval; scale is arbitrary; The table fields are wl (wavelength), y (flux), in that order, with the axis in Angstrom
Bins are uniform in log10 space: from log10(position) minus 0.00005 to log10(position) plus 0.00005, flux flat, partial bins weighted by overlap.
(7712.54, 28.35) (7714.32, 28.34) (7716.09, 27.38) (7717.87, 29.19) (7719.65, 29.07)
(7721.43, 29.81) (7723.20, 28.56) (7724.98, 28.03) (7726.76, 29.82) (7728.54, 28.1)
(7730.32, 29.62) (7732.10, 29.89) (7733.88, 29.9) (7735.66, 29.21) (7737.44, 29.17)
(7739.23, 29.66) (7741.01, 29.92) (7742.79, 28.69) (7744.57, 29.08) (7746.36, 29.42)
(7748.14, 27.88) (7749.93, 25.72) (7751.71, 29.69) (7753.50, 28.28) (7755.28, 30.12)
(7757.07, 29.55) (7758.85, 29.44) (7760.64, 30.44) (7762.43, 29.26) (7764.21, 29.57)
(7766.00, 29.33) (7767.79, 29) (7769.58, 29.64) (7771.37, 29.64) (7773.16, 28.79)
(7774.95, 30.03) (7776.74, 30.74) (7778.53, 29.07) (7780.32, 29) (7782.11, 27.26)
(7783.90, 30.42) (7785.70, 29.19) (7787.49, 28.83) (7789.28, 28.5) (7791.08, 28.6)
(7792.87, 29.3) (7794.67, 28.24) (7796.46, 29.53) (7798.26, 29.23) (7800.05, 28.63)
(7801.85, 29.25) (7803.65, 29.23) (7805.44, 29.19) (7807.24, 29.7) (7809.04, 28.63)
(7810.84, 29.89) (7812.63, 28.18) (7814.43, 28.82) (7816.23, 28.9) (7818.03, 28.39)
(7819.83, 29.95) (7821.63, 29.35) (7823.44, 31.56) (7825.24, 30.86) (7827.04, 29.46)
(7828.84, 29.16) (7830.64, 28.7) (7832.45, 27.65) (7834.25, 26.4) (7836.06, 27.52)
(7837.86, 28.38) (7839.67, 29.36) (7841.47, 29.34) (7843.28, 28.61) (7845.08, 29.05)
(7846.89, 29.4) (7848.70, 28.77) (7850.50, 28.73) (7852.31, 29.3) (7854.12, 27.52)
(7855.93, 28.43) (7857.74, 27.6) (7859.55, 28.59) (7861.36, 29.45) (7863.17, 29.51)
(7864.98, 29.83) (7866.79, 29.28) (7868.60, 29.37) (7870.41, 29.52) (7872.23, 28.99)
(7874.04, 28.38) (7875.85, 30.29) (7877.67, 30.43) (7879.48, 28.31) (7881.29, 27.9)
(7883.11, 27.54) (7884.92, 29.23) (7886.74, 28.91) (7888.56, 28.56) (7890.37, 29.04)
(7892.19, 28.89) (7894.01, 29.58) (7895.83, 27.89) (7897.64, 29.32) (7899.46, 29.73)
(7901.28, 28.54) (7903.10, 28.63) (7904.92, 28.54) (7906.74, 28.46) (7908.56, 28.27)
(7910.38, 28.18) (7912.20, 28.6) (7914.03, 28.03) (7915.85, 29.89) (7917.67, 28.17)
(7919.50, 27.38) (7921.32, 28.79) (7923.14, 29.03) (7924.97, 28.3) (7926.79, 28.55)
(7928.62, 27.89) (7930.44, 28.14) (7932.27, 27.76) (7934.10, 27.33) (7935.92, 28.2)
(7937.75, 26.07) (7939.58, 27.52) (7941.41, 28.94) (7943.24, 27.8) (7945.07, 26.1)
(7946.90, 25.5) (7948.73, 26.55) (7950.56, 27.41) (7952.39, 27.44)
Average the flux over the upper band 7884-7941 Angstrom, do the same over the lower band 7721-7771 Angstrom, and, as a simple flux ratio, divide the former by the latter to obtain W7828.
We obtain 0.97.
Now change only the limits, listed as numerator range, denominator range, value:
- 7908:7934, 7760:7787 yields 0.96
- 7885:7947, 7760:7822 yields 0.97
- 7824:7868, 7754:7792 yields 0.98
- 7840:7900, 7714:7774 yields 0.99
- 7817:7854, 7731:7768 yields 0.99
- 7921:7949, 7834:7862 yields 0.97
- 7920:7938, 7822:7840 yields 0.97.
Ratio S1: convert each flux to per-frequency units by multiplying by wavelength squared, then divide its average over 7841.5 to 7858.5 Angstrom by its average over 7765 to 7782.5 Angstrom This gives 1.0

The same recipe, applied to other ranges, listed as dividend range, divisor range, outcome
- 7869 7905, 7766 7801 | 1.02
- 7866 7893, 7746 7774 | 1.03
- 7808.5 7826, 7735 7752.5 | 1.04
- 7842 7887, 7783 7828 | 1.00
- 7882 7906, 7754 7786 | 1.01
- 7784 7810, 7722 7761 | 1.01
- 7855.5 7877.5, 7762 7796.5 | 1.02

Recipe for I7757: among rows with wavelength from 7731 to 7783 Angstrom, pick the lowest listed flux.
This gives 25.72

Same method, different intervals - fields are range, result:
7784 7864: 26.4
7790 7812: 28.24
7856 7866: 27.6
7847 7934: 27.38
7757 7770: 29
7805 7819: 28.18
